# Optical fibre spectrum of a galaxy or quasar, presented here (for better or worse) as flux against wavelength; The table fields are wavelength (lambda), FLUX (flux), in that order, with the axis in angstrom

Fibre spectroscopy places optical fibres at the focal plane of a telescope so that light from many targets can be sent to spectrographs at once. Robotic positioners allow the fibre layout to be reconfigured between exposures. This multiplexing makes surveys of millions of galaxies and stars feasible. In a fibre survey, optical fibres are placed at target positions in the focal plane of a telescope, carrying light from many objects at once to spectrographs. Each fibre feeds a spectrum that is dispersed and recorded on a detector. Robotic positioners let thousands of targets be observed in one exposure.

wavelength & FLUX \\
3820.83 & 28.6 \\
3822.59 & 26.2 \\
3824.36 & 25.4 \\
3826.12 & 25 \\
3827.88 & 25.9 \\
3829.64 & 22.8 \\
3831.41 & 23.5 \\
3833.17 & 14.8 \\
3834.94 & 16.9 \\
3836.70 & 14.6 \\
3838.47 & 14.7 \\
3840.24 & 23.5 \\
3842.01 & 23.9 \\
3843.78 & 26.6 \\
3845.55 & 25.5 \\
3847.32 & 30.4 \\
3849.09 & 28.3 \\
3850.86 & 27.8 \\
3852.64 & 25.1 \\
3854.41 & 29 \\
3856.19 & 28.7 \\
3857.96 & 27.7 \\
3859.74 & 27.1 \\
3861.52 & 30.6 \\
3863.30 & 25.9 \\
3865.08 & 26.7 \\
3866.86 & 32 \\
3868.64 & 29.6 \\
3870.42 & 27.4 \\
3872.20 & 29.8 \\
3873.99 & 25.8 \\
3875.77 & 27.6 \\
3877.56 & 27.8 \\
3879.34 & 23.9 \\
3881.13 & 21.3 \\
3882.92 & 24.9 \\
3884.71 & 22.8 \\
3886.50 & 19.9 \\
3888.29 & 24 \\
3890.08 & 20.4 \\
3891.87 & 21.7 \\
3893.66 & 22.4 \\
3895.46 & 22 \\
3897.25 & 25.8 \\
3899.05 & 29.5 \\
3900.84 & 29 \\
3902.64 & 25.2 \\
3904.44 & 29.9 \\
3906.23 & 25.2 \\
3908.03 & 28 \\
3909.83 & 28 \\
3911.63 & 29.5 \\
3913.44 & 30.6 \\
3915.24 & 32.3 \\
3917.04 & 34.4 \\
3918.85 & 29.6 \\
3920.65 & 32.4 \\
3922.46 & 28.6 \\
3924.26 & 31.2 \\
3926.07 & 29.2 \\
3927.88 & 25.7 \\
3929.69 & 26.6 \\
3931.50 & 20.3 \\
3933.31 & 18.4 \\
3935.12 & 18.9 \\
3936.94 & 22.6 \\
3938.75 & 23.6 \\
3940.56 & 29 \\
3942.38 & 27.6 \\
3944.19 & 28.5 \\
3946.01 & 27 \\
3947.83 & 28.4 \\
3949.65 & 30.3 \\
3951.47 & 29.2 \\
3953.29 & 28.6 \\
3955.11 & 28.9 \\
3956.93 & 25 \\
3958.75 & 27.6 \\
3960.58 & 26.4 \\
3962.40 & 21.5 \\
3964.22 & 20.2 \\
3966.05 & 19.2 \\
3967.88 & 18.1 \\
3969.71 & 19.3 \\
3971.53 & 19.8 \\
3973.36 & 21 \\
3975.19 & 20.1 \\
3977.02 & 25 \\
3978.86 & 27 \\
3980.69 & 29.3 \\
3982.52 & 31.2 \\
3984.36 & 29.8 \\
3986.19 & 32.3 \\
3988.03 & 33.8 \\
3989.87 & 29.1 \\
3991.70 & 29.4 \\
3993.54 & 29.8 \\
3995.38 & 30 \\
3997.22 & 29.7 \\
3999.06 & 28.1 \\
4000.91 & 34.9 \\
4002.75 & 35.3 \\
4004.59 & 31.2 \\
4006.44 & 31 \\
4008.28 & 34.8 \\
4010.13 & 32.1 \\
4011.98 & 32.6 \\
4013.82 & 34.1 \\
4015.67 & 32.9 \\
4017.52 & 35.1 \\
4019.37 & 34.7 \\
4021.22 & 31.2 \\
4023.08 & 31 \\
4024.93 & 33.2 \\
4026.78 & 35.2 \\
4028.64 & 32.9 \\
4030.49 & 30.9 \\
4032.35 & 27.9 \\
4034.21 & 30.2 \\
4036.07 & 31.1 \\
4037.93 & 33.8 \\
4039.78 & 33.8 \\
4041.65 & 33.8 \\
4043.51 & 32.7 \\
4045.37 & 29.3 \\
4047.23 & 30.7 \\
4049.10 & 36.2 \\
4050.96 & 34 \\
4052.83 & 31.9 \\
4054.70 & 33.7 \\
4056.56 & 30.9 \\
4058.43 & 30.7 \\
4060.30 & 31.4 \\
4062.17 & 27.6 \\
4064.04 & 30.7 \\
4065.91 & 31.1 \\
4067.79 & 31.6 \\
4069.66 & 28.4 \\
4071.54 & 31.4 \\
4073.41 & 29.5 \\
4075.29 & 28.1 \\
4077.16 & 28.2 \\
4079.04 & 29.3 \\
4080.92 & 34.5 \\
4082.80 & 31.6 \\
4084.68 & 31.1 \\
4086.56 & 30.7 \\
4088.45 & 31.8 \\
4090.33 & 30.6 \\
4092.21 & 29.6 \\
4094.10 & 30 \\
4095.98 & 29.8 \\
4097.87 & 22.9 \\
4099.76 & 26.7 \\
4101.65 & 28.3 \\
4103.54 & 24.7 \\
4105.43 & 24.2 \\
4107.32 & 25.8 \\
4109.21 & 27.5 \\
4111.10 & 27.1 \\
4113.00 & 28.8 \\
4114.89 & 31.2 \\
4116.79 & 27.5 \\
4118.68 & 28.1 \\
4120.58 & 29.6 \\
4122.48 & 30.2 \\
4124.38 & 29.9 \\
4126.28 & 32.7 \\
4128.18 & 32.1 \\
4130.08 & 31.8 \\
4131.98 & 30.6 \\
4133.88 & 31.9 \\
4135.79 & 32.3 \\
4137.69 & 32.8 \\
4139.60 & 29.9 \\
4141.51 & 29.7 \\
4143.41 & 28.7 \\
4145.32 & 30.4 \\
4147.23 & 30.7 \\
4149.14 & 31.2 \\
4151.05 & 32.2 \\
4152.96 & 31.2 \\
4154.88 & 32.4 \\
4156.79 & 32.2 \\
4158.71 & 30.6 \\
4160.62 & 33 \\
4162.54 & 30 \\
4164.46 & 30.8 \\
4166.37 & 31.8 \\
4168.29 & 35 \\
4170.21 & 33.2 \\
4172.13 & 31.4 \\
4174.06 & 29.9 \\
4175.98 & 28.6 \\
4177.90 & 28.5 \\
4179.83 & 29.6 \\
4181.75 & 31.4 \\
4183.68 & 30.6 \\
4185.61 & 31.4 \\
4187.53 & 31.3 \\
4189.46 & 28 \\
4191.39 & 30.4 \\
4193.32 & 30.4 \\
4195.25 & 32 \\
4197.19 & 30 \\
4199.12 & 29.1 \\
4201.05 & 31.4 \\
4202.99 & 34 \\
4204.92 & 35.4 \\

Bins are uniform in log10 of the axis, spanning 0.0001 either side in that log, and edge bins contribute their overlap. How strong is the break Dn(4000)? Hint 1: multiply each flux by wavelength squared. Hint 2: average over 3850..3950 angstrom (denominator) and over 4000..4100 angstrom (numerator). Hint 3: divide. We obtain 1.27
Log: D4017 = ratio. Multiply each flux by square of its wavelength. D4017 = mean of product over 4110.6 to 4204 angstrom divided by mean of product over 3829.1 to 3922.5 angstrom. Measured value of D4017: 1.36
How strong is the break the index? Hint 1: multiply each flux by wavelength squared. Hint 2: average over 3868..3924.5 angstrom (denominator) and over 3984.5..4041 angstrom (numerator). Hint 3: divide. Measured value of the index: 1.3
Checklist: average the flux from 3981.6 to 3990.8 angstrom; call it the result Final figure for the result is 31.2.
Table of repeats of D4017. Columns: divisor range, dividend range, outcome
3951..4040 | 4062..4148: 1.07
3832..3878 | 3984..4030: 1.35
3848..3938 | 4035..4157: 1.26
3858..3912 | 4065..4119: 1.23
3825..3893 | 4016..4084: 1.40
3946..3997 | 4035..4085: 1.24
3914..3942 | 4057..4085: 1.21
